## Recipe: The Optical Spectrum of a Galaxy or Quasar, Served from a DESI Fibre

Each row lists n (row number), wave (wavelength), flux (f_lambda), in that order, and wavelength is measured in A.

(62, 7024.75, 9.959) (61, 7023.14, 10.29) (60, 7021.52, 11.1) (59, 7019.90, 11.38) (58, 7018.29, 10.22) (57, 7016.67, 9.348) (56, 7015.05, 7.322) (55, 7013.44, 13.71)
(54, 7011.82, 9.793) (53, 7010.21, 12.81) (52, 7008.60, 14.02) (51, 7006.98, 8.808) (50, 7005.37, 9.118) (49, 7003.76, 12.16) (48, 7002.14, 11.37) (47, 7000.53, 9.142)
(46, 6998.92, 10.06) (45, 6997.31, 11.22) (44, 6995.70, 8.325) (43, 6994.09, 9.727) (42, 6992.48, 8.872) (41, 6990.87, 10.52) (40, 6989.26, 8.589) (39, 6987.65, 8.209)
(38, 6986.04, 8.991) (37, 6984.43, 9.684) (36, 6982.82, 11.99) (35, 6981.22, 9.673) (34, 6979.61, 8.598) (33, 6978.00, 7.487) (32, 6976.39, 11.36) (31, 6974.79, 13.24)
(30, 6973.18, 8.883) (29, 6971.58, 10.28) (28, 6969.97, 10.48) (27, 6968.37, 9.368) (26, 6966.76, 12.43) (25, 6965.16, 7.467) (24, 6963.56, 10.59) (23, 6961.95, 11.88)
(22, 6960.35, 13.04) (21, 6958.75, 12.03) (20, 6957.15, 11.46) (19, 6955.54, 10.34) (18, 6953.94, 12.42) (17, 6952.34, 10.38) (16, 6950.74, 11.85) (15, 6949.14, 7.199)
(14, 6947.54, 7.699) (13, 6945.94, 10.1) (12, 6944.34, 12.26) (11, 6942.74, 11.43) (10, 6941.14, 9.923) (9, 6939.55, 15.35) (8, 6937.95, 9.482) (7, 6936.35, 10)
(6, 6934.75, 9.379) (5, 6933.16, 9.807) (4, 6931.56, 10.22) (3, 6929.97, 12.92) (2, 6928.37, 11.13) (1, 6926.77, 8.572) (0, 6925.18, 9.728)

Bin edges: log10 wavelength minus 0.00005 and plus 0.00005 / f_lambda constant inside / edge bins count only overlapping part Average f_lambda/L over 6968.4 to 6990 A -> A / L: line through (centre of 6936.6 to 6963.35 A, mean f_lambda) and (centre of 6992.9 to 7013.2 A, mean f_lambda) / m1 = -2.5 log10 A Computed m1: 0.11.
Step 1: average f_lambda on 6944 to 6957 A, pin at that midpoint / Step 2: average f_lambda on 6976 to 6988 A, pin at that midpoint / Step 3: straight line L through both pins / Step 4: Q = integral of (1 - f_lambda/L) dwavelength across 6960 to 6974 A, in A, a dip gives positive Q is -0.8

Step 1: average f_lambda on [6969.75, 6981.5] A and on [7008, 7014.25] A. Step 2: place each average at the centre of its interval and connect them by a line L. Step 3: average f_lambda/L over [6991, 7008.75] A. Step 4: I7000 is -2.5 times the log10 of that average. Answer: 0.16 mag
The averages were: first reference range 9.98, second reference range 12.5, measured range 10.1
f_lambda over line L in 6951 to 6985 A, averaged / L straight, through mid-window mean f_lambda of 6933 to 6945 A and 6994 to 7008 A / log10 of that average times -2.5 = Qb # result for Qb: -0.01 mag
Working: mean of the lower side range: 11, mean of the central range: 10.6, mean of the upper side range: 10.1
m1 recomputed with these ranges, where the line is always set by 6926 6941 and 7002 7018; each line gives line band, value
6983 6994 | 0.156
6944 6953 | 0.101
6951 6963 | -0.086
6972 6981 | 0.090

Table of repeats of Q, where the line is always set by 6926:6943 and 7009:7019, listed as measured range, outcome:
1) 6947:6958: 0.47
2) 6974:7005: 2.17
